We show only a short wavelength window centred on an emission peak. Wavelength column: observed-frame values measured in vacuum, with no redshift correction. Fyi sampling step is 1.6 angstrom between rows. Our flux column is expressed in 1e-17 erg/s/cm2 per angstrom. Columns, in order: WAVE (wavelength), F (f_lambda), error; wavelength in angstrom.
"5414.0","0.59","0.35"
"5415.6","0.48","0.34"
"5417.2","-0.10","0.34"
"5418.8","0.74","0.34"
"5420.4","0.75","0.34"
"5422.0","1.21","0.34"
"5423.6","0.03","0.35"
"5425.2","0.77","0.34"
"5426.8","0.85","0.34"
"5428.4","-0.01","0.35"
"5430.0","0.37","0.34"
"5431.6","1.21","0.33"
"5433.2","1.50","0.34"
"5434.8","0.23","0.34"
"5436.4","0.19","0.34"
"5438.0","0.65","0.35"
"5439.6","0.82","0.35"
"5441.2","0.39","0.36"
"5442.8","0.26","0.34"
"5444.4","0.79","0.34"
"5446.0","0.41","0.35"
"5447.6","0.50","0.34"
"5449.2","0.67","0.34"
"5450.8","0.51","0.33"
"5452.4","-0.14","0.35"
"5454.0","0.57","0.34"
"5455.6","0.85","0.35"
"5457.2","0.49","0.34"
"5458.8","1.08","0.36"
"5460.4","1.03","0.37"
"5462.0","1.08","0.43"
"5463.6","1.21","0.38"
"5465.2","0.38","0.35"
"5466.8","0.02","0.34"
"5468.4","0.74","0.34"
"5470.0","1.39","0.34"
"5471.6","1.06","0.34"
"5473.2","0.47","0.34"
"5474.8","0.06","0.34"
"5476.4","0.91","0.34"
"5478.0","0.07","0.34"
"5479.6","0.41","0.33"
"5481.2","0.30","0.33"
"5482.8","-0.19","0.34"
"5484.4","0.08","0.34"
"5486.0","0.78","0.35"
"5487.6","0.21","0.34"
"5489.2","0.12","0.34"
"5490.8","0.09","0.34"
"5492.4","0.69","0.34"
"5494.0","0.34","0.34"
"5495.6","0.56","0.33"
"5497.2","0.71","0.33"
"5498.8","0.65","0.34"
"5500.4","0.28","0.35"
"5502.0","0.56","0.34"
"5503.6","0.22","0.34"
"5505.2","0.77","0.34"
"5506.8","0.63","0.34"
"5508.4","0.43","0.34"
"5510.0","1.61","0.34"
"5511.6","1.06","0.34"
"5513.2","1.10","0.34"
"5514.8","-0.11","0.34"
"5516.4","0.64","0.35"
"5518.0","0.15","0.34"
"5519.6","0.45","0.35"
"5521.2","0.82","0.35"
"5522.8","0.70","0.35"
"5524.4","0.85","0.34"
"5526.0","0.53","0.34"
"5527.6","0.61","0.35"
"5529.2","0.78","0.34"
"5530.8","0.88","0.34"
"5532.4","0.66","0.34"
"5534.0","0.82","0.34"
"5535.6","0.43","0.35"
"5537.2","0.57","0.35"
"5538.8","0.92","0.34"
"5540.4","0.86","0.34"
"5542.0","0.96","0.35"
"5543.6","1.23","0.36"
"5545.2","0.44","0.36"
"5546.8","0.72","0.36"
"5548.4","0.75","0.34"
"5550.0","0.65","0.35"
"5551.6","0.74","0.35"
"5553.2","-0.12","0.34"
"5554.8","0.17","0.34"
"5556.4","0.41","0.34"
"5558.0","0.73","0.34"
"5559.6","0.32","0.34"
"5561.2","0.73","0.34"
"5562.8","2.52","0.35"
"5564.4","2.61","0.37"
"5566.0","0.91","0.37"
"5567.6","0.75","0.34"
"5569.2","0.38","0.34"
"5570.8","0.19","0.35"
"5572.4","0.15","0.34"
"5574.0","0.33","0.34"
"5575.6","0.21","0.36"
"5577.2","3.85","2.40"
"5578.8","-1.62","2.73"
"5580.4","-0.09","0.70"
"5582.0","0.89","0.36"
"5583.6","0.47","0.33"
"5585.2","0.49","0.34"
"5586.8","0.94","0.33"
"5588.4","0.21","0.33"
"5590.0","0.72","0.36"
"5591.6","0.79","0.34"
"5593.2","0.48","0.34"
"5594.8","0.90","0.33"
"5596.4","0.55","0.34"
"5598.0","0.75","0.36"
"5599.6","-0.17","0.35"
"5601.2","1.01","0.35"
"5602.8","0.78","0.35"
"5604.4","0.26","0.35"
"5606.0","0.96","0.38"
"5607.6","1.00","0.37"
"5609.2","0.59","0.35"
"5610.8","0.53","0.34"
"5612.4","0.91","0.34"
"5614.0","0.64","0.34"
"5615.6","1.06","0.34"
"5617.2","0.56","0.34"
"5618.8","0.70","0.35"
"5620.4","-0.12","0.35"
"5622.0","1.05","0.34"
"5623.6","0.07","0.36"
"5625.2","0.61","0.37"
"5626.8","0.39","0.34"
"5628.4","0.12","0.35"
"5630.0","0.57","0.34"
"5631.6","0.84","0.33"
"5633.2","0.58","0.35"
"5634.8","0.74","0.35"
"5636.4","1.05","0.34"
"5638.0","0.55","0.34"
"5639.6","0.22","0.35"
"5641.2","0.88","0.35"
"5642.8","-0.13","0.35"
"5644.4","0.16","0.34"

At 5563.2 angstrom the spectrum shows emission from [O III]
